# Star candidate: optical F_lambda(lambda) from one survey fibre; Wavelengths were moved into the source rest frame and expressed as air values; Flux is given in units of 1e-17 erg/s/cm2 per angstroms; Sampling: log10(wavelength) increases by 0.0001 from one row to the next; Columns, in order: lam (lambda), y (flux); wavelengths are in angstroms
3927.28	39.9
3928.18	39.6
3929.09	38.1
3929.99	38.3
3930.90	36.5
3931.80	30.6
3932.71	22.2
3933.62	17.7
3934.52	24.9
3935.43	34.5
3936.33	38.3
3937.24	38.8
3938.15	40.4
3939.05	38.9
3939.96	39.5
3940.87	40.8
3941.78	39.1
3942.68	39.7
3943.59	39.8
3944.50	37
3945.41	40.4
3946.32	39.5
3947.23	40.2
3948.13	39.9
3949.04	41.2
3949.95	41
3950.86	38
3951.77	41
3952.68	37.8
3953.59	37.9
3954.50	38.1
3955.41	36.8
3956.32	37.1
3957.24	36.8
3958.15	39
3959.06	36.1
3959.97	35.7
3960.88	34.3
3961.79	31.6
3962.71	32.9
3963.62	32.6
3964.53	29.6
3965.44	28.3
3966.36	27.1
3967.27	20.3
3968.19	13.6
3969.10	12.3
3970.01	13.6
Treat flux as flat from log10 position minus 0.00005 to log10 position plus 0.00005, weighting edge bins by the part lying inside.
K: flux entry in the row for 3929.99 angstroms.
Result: 38.3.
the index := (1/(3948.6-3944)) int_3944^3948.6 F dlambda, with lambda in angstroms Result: 39.4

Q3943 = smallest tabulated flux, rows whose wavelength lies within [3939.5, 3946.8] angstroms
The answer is 37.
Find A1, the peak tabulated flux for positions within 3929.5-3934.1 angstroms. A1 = 38.3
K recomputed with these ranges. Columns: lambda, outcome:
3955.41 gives 36.8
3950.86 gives 38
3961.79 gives 31.6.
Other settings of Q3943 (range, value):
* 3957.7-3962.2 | 31.6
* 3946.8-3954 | 37.8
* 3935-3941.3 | 34.5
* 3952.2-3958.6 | 36.8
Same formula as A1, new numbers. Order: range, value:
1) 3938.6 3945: 40.8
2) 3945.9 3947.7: 40.2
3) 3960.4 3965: 34.3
